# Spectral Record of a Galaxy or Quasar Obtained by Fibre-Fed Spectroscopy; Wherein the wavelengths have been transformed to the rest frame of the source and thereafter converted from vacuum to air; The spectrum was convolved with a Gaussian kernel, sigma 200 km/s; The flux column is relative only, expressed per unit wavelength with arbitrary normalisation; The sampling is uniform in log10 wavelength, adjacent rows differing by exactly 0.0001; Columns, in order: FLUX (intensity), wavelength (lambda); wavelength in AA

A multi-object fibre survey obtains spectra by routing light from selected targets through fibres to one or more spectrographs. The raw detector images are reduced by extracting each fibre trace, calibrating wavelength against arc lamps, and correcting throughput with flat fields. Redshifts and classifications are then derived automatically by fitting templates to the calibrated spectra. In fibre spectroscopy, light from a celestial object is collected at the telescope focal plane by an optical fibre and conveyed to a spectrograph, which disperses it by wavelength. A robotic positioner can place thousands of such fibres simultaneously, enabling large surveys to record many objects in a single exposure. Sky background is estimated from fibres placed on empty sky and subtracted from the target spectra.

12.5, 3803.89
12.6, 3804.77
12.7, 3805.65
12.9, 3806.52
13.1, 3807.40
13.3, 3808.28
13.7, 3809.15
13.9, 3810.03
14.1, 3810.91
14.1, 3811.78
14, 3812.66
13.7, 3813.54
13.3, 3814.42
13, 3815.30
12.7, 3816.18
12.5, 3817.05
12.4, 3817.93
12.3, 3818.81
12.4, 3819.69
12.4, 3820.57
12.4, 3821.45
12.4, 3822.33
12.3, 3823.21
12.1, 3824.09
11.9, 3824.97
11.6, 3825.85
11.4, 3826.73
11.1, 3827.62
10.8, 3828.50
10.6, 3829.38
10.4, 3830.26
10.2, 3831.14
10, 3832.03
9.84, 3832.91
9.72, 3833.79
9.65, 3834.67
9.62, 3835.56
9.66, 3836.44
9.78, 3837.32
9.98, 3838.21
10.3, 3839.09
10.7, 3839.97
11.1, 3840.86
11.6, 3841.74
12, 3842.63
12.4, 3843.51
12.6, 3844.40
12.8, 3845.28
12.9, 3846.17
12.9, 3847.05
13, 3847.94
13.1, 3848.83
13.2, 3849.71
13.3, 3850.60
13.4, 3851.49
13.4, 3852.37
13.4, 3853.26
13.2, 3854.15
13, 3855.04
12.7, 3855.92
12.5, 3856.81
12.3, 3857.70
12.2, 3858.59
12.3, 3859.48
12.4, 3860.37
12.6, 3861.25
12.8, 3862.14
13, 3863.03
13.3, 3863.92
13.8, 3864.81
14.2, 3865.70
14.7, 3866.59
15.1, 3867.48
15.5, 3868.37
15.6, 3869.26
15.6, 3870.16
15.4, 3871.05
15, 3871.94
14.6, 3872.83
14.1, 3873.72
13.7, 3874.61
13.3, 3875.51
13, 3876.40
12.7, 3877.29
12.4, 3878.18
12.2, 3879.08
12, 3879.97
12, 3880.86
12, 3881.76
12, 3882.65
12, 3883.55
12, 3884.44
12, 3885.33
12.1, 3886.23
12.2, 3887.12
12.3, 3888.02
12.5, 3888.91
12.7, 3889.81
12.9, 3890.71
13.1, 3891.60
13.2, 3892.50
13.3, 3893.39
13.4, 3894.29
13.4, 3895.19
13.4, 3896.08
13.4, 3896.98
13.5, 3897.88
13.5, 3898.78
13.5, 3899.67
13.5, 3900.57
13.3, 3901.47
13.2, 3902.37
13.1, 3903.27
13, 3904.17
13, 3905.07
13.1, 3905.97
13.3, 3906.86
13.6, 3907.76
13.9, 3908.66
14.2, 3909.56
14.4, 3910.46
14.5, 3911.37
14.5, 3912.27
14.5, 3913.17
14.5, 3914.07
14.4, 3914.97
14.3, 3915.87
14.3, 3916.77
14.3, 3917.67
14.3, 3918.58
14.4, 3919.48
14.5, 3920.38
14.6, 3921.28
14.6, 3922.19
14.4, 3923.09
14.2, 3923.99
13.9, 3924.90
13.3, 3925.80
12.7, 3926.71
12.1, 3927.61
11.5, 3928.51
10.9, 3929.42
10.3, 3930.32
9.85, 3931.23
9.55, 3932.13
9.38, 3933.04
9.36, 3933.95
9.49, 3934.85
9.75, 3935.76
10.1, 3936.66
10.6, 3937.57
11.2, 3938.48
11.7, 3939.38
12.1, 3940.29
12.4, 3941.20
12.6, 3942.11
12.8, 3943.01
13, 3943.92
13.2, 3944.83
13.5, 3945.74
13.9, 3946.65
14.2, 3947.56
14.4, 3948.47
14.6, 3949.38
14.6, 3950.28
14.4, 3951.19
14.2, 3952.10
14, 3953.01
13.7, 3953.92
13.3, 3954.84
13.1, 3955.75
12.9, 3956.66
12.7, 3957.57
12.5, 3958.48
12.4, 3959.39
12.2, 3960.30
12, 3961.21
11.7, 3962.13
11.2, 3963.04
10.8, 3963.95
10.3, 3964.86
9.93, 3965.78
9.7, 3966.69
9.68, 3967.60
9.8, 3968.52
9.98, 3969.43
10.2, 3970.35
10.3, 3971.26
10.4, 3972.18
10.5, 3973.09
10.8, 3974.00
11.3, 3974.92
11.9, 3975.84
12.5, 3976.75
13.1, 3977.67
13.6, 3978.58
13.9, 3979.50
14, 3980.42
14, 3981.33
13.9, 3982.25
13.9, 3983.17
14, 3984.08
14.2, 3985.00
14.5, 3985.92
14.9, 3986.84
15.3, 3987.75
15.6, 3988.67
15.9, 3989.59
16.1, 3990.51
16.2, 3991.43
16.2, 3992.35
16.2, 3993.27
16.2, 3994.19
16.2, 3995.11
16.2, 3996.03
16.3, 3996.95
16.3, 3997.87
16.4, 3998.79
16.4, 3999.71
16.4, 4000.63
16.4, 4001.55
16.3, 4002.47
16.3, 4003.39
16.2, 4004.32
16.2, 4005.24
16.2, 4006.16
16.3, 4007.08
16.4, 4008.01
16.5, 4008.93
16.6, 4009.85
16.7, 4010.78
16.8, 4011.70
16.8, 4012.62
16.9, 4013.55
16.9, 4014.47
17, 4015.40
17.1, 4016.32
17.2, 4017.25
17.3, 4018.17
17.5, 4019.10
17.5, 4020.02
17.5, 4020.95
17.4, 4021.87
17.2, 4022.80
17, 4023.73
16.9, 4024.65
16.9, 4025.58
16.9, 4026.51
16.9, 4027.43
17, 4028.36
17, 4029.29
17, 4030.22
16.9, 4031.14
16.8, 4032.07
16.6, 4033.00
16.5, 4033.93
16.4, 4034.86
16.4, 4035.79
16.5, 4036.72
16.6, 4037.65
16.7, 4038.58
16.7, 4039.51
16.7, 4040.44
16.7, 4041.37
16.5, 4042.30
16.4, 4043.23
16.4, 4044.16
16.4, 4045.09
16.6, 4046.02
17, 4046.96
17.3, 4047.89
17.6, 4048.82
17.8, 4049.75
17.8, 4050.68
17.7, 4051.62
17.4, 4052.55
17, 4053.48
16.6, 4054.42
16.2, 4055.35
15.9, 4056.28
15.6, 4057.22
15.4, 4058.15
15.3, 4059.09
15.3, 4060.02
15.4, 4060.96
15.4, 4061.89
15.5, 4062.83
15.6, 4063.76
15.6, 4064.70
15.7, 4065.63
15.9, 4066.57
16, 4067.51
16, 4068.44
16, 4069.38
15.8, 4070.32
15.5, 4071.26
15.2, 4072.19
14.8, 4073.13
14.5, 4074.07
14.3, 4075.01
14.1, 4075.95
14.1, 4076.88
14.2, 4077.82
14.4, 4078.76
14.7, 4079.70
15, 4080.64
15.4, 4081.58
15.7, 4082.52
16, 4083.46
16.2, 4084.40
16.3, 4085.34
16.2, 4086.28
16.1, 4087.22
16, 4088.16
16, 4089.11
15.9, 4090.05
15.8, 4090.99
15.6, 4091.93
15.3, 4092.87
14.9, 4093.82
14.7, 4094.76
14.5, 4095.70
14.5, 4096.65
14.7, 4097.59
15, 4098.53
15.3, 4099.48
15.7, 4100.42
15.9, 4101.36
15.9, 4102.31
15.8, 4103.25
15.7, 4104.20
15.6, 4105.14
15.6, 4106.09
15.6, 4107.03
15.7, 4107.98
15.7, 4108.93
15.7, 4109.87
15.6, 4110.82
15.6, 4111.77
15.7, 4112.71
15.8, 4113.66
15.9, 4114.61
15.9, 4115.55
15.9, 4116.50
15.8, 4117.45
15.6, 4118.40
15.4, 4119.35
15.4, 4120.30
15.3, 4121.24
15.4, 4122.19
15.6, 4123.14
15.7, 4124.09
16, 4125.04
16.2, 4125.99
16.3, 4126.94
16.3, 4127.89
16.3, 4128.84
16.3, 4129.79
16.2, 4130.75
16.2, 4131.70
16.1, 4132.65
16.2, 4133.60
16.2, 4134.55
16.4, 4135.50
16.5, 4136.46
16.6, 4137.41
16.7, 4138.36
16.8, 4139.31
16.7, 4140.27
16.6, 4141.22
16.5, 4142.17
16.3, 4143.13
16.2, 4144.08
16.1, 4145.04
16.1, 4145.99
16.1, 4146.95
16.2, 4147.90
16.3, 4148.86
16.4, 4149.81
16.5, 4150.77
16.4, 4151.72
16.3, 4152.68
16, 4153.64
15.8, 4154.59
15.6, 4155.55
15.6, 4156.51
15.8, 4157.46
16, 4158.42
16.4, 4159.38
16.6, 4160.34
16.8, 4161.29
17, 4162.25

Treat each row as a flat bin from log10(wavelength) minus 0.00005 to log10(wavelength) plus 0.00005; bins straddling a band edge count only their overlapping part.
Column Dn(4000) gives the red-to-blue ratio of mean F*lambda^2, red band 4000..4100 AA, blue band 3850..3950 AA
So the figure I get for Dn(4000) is 1.3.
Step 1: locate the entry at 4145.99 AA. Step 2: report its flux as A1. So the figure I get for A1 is 16.1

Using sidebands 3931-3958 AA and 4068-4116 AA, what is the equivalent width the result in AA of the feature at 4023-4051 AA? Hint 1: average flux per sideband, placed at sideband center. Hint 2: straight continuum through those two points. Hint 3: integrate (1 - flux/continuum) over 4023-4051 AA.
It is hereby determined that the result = -5.0 AA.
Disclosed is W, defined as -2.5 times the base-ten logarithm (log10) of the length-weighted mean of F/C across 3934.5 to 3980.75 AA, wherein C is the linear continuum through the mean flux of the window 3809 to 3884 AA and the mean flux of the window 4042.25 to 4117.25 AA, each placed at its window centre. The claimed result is 0.16 mag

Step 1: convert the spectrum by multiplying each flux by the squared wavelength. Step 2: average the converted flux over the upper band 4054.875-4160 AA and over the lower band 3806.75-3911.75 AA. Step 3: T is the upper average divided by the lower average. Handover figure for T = 1.4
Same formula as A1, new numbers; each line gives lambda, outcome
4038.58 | 16.7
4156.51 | 15.6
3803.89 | 12.5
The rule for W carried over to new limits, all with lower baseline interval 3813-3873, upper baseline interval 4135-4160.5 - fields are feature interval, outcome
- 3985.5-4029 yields -0.14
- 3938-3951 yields 0.04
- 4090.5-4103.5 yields 0.03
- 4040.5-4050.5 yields -0.13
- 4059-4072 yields -0.03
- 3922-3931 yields 0.07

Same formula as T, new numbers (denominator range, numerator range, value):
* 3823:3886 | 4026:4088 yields 1.44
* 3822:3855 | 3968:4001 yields 1.30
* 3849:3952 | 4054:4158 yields 1.33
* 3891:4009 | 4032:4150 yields 1.28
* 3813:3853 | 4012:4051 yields 1.59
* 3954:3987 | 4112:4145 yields 1.44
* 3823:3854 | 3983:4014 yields 1.51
